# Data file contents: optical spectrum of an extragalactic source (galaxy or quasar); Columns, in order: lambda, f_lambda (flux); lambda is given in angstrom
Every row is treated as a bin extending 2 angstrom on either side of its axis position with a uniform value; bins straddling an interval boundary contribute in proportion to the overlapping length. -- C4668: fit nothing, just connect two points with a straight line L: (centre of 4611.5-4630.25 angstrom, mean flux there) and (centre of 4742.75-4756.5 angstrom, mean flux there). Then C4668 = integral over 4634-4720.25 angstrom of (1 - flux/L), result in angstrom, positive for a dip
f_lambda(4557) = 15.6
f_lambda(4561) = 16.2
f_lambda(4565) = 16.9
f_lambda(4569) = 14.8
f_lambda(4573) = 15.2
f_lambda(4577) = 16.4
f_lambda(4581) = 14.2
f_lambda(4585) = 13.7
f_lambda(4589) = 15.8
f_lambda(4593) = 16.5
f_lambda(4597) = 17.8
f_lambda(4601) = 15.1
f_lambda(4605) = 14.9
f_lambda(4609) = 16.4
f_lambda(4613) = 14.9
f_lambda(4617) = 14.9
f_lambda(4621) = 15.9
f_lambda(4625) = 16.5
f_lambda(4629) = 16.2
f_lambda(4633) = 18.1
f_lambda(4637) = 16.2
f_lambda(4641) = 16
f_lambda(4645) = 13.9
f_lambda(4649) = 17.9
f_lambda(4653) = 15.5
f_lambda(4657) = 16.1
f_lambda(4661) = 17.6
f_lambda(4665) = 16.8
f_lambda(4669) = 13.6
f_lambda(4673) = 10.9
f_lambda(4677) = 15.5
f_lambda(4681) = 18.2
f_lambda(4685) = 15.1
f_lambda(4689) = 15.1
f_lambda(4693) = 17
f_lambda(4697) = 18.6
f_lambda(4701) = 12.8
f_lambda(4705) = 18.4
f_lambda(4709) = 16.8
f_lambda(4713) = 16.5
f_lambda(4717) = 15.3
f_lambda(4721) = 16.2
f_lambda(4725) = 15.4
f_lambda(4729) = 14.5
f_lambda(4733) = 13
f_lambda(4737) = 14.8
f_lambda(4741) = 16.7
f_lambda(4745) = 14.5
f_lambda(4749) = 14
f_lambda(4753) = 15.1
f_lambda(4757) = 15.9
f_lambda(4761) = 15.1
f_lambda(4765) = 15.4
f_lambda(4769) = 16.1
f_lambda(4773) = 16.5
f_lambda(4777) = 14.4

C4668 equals -3.8 angstrom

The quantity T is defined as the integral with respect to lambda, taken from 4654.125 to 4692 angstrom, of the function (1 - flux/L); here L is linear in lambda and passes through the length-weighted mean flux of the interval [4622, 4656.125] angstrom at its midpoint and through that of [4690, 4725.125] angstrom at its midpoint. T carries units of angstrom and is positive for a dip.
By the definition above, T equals 1.9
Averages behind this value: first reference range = 16.3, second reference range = 16.3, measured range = 15.5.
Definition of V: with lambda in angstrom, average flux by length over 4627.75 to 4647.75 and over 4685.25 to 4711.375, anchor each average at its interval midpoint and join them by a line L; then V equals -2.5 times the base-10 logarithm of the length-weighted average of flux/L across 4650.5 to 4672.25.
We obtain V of 0.04 mag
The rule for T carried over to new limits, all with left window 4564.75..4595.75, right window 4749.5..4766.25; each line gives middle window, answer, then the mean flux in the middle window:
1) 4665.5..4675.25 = 1.46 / 13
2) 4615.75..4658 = -2.12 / 16.1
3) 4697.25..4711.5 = -0.97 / 16.3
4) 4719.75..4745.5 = 0.45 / 15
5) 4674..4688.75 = -0.43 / 15.8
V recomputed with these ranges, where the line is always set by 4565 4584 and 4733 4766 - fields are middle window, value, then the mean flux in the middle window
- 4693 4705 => -0.09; 16.4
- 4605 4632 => -0.04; 15.8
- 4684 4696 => -0.06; 16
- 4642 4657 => -0.05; 15.8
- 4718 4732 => -0.01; 15.2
